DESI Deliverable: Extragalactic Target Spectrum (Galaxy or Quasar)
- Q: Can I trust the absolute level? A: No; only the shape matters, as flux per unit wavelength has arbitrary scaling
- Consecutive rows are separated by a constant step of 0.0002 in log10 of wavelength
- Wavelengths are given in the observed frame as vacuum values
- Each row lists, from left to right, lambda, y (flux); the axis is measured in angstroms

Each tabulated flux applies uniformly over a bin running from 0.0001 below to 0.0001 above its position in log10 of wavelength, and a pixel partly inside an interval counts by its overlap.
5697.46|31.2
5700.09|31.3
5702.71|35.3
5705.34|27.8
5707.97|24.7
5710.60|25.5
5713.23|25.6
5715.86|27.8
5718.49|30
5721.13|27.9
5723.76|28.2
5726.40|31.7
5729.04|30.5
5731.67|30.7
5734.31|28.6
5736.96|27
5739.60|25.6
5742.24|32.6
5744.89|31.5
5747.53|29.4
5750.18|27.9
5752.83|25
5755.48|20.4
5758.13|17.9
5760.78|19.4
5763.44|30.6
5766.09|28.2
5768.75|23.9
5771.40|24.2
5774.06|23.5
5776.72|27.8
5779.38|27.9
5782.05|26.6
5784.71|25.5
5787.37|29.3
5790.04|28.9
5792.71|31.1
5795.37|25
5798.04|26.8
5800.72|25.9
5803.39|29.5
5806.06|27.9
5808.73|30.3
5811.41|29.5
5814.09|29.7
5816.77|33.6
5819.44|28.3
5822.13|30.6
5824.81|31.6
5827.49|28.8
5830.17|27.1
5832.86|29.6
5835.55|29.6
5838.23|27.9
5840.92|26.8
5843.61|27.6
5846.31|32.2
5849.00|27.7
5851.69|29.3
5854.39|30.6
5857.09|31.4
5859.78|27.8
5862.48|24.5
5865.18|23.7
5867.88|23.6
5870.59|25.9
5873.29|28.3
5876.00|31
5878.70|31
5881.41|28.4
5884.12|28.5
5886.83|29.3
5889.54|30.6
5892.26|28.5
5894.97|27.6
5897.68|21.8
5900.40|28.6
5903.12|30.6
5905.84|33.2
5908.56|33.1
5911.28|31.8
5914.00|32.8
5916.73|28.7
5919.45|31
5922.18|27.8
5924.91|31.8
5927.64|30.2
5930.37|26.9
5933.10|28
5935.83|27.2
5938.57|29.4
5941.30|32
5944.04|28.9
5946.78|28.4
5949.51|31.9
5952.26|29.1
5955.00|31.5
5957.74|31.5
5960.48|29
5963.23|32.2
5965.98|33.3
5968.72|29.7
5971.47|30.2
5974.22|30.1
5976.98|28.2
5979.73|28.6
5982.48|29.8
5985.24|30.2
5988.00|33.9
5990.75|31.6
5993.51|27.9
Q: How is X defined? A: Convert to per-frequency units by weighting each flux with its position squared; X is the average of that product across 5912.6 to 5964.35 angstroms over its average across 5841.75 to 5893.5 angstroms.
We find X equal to 1.1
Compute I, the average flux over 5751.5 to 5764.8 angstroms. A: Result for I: 22.7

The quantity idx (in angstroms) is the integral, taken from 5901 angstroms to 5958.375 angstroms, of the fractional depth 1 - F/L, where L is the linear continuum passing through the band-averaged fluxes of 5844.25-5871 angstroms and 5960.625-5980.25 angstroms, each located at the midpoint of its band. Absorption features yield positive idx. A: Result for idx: -1.7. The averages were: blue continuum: 27.7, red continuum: 30.3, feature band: 30.2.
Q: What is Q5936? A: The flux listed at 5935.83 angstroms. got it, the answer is 27.2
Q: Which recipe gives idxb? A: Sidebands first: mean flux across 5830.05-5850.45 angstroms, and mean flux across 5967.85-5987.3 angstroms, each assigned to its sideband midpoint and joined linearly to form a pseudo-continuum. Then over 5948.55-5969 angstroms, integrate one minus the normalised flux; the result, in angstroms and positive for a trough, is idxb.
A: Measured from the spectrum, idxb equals -1.1 angstroms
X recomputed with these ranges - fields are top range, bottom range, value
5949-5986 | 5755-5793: 1.26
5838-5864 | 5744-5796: 1.12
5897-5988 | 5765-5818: 1.14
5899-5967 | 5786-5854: 1.09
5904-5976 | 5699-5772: 1.19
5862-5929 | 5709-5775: 1.13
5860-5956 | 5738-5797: 1.15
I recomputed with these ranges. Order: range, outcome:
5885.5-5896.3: 29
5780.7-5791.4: 27.6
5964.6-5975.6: 30.8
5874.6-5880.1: 31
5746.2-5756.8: 25.7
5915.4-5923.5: 29.2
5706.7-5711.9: 25.1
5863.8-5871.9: 24.4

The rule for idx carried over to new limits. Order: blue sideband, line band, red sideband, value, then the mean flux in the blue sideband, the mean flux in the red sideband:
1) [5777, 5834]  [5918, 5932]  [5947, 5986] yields 0.2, 28.7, 30.3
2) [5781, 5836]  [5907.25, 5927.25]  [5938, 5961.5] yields -0.7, 28.8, 30.2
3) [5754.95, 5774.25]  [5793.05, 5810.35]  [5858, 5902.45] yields -2.0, 23.6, 27.5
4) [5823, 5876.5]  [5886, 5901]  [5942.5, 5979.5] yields 0.7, 28.2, 30.3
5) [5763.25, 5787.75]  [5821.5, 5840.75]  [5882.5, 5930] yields -0.9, 26.5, 29.7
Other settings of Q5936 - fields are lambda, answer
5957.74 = 31.5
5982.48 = 29.8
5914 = 32.8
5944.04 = 28.9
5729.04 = 30.5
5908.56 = 33.1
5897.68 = 21.8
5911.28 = 31.8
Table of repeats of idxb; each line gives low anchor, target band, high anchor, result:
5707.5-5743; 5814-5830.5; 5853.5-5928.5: -0.8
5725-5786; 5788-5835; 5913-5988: -2.3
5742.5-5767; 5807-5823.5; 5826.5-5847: -1.4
